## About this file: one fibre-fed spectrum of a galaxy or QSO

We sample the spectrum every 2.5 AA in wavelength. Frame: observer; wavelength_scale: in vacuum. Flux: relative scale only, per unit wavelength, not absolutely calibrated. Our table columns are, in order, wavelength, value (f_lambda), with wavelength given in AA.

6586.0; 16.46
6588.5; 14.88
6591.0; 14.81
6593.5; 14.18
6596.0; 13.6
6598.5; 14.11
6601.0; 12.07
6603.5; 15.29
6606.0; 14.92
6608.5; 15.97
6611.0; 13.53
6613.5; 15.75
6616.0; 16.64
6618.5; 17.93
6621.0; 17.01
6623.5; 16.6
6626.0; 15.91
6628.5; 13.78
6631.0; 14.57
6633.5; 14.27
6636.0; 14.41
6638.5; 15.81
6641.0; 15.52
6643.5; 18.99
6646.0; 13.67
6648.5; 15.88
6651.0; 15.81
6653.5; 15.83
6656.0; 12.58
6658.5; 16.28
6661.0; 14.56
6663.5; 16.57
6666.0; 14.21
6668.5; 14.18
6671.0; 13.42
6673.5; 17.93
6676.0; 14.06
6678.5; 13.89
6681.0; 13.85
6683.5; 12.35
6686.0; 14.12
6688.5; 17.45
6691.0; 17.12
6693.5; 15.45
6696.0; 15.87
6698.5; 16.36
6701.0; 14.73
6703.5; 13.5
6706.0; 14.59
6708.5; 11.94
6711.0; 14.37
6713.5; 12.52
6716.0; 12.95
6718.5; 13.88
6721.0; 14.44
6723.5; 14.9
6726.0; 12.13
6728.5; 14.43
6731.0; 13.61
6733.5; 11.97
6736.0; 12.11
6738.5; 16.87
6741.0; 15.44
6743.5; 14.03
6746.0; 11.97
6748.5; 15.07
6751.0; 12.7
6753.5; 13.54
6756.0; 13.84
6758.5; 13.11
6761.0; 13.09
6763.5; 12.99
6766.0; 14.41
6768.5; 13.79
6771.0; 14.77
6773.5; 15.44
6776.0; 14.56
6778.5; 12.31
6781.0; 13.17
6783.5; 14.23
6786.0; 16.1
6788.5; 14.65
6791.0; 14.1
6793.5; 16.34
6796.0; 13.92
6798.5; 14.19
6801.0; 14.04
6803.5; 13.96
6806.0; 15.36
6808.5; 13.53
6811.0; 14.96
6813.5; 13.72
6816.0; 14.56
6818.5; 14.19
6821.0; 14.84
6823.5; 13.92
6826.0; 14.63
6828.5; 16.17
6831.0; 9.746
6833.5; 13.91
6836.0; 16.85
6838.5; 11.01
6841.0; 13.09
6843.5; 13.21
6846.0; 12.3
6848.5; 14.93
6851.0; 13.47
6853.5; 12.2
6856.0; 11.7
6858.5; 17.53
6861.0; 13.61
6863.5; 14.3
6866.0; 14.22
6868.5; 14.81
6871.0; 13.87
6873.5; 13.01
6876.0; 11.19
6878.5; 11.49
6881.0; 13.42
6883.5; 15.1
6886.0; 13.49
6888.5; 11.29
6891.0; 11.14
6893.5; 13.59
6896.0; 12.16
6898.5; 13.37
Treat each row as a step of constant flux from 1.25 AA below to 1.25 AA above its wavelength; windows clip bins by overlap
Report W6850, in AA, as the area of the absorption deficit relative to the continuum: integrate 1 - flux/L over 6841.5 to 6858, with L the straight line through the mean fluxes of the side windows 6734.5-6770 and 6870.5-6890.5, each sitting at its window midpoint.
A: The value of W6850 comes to -0.2 AA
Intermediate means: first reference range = 13.8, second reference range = 12.8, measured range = 13.2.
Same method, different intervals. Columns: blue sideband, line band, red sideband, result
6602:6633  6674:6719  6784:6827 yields 2.1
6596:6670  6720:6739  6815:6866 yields 1.2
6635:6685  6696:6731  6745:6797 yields 1.3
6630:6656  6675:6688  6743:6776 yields 0.8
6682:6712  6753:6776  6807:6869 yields 0.7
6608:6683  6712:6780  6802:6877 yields 3.7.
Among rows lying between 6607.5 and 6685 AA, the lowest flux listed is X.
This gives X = 12.35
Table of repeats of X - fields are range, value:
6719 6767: 11.97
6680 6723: 11.94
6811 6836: 9.746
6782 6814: 13.53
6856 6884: 11.19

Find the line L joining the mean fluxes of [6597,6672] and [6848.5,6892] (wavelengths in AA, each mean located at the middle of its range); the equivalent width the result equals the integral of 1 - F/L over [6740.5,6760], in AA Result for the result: 0.9 AA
